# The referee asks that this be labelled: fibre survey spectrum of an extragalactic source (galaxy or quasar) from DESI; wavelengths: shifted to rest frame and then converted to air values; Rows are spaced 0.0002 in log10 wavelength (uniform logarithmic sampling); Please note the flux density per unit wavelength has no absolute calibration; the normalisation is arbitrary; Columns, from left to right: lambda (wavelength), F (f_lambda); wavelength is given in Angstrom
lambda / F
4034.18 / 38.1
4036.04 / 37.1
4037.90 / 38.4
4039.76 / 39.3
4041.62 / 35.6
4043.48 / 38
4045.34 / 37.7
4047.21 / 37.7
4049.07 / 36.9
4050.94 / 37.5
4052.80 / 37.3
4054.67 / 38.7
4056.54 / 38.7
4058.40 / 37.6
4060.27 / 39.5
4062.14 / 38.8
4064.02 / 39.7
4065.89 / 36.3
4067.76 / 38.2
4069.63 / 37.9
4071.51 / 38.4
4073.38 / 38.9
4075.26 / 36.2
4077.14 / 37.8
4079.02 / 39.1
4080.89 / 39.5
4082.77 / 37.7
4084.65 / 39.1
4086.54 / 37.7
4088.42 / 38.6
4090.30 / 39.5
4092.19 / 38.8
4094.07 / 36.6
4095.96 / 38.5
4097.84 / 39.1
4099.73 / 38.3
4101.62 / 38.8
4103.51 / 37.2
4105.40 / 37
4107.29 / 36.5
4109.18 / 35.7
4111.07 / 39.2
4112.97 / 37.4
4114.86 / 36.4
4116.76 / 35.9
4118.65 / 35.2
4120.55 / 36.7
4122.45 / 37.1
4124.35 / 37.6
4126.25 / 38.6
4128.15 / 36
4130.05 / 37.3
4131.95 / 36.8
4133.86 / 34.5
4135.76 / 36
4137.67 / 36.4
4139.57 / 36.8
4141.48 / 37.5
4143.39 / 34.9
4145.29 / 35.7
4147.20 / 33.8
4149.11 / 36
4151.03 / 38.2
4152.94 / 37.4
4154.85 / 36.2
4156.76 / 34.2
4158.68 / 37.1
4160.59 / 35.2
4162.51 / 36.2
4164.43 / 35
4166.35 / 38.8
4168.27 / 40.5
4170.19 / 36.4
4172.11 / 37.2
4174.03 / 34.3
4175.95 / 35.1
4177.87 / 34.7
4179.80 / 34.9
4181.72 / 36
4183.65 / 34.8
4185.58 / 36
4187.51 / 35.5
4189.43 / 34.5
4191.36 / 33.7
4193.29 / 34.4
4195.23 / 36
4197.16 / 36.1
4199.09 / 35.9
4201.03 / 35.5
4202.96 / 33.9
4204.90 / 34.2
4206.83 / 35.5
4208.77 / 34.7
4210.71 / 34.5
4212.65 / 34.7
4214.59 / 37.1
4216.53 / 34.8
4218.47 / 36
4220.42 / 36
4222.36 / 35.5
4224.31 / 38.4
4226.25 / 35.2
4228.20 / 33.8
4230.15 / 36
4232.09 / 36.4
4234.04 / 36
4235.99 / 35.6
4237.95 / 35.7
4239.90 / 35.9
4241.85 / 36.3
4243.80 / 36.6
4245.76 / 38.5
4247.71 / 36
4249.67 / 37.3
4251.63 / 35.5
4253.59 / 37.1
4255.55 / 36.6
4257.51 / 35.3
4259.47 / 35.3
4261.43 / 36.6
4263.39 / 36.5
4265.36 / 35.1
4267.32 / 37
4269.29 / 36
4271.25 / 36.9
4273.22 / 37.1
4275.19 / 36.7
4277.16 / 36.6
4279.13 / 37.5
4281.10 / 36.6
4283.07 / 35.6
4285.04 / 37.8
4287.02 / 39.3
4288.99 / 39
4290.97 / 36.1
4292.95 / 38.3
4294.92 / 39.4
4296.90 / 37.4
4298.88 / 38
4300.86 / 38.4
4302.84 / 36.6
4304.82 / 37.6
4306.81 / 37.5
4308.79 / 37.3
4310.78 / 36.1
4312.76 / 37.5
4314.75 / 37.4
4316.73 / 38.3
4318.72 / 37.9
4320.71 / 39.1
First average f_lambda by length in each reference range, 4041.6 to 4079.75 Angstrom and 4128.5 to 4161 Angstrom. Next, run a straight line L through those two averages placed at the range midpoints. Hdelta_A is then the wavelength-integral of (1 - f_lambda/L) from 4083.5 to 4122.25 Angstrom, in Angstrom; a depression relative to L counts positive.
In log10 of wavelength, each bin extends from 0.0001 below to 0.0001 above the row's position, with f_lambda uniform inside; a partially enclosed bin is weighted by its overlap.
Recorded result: -0.6 Angstrom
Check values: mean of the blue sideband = 38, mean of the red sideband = 36.1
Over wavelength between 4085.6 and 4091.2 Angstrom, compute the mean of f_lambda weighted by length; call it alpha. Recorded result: 38.6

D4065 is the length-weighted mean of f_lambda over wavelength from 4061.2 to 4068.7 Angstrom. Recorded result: 38.2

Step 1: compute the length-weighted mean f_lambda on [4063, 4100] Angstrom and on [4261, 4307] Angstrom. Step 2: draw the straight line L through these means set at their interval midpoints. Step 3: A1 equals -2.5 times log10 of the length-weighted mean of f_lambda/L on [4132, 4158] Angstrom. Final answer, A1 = 0.06 mag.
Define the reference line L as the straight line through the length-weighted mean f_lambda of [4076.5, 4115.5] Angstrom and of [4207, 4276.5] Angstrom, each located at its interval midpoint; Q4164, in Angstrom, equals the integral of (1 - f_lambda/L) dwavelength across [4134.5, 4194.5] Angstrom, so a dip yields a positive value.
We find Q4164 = 2.0 Angstrom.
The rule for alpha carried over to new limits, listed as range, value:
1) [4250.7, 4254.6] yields 36.3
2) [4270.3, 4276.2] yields 36.9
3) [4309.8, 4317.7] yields 37.4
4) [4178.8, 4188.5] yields 35.4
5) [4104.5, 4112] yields 37.1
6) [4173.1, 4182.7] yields 35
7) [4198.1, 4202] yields 35.7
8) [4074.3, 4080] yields 37.7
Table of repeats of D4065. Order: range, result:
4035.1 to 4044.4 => 37.7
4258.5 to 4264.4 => 36.1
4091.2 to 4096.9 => 38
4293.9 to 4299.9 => 38.3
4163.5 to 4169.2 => 38.1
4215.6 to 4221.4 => 35.6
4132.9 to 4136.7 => 35.2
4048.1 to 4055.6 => 37.6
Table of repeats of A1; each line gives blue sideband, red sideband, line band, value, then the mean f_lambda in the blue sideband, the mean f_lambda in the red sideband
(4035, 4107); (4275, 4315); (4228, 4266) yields 0.043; 38.1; 37.5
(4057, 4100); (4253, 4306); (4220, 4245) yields 0.041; 38.3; 37.1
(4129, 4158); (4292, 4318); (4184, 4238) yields 0.041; 36.1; 37.7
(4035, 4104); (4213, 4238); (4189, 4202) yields 0.034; 38.1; 35.9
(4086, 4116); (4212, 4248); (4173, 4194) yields 0.053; 37.8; 36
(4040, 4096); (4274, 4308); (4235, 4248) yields 0.037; 38.1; 37.5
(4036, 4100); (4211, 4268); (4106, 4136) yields 0.024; 38.1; 36.1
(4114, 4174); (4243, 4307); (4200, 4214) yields 0.059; 36.5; 37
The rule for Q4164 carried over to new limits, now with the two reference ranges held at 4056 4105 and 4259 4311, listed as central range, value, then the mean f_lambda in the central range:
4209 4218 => 0.55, 35.3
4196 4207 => 0.72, 35.2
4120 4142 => 0.73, 36.8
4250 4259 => 0.28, 36.1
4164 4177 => 0.34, 36.8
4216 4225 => 0.33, 36.1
